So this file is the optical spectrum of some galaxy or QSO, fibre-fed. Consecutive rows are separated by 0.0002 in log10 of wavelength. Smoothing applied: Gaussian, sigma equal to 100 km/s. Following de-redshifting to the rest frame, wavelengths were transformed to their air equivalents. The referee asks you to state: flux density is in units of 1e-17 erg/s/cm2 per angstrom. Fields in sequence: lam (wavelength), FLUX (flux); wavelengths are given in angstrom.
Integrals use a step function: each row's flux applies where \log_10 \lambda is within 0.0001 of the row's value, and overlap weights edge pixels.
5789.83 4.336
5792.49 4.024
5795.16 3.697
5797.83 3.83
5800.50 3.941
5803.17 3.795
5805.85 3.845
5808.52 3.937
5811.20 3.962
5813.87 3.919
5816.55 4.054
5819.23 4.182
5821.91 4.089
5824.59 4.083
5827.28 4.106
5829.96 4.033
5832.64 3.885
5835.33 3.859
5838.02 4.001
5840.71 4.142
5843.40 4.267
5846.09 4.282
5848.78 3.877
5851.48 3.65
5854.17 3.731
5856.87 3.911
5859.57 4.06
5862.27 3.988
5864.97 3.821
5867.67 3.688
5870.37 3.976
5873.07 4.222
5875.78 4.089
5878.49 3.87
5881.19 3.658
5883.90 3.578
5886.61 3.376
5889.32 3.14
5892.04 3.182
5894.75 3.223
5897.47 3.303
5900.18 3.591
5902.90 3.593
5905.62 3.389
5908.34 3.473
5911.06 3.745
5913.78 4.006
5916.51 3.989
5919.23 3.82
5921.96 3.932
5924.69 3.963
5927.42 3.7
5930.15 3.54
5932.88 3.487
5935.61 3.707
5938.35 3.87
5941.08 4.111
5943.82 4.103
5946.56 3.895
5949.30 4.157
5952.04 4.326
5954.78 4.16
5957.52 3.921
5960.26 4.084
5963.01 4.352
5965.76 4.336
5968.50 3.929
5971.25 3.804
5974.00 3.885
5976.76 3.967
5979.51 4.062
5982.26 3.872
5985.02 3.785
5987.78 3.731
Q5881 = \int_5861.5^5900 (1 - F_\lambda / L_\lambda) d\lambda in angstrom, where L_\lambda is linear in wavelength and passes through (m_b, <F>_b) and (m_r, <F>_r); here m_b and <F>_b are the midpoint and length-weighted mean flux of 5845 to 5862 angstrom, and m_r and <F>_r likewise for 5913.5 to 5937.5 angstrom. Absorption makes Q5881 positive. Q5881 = 2.2 angstrom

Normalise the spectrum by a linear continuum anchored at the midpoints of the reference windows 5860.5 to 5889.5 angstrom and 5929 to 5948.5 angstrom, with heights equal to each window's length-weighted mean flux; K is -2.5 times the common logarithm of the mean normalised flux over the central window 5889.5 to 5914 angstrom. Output 0.10 mag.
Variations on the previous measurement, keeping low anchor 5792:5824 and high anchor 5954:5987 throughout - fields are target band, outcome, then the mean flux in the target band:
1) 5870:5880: -0.020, 4.04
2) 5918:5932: 0.058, 3.78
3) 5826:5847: -0.032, 4.07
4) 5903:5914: 0.106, 3.61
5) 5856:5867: 0.009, 3.93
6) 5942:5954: -0.033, 4.12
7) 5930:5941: 0.077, 3.72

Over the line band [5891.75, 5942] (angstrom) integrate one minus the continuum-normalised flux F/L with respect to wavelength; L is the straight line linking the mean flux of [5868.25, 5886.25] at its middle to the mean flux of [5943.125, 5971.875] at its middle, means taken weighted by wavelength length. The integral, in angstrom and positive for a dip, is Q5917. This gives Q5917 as 3.9 angstrom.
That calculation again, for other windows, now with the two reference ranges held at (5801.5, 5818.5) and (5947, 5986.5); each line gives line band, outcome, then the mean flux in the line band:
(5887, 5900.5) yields 2.4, 3.27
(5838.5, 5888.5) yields 0.9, 3.89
